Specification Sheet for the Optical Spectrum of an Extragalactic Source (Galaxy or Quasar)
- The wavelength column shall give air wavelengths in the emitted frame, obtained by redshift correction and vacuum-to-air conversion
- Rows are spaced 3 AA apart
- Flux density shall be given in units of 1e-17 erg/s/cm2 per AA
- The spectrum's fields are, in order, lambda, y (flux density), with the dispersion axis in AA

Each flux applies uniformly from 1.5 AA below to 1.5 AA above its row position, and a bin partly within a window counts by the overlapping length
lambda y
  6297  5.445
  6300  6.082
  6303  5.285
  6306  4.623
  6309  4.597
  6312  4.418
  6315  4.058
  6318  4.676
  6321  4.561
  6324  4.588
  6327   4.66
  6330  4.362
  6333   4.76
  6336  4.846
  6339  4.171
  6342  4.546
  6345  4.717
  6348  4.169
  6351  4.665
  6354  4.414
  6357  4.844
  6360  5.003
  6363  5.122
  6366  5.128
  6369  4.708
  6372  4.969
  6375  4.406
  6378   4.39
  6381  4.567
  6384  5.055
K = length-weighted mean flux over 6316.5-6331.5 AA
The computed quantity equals 4.57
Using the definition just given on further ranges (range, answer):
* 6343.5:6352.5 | 4.52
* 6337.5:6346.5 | 4.48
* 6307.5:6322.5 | 4.46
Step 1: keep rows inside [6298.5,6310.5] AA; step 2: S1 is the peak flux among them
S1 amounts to 6.082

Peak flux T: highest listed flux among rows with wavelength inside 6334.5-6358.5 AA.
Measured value 4.846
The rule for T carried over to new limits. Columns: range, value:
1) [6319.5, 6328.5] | 4.66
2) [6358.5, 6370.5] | 5.128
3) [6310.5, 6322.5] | 4.676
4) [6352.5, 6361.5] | 5.003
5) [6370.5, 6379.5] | 4.969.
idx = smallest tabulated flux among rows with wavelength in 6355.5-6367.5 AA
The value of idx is 4.844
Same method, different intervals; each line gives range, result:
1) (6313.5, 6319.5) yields 4.058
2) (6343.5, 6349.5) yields 4.169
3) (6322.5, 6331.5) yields 4.362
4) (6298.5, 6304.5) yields 5.285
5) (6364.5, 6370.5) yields 4.708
